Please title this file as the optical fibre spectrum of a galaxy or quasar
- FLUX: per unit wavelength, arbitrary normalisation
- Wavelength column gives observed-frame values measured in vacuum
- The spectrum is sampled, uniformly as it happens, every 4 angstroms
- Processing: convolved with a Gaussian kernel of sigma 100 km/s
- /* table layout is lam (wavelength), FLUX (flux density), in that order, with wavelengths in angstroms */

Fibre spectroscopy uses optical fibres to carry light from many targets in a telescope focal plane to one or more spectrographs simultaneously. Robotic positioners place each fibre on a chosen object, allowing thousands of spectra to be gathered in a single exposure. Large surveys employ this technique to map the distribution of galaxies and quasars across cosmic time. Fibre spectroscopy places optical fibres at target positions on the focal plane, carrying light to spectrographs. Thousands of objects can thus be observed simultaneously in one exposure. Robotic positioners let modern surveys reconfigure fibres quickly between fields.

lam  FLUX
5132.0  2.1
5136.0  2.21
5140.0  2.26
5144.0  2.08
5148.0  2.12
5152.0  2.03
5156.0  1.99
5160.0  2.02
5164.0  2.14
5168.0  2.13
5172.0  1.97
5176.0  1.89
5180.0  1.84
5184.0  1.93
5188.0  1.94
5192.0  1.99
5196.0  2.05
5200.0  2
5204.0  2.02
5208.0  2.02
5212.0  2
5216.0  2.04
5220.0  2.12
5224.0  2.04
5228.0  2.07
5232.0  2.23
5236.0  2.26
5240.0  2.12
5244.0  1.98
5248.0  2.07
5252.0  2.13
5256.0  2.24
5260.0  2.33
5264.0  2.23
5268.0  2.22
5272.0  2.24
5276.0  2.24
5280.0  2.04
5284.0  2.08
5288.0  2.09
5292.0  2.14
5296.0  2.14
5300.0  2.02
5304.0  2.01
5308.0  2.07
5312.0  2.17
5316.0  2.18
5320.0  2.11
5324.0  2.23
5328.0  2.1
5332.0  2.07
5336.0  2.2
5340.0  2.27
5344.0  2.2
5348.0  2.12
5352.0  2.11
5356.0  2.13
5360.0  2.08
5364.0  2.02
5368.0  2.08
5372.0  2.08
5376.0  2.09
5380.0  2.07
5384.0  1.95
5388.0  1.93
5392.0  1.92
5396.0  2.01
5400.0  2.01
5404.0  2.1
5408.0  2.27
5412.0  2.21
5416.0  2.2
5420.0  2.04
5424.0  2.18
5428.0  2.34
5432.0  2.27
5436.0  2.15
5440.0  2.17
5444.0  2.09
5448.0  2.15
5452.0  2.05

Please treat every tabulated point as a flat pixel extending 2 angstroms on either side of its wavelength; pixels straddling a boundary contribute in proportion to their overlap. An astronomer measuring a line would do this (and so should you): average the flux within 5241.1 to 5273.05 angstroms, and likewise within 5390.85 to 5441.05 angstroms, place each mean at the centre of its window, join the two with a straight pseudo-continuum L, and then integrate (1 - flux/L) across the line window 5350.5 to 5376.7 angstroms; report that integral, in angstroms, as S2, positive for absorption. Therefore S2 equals 0.9 angstroms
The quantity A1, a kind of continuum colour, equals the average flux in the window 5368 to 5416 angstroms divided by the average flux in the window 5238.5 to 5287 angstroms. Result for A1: 1.0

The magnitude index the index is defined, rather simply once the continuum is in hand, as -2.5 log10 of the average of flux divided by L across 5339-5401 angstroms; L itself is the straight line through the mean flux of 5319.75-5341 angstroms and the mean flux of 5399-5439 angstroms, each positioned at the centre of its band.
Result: 0.05 mag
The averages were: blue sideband 2.16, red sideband 2.18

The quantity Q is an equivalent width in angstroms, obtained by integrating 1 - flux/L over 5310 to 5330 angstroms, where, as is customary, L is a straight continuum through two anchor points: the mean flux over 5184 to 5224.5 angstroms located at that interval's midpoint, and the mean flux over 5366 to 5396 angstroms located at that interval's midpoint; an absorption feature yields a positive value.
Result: -1.4 angstroms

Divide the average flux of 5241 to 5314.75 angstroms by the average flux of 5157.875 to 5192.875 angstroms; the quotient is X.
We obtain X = 1.1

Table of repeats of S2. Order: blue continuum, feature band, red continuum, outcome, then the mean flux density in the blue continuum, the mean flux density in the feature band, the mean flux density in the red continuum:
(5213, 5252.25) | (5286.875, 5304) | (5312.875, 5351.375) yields 0.4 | 2.1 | 2.09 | 2.16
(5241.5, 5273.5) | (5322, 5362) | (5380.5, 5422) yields -0.8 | 2.18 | 2.15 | 2.06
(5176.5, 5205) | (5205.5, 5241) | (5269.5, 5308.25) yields -1.5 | 1.96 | 2.1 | 2.11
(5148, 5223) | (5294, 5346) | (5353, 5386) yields -2.2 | 2.01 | 2.14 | 2.06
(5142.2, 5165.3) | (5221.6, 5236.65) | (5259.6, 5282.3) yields 0.1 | 2.06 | 2.14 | 2.21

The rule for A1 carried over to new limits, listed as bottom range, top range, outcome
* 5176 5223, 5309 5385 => 1.06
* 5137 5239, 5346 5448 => 1.03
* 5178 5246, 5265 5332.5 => 1.04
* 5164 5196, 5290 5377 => 1.07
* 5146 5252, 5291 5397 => 1.03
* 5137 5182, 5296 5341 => 1.04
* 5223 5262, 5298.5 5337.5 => 0.98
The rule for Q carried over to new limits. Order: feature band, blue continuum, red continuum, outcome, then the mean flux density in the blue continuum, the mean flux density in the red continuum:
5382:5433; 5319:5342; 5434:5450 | 1.0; 2.17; 2.14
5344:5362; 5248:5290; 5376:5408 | -0.4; 2.18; 2.02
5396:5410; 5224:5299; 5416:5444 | 0.4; 2.15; 2.19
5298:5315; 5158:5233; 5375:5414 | -0.3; 2.02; 2.06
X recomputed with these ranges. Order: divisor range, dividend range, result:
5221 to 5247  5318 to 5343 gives 1.02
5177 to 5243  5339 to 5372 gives 1.04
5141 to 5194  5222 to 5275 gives 1.08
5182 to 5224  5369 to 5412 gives 1.02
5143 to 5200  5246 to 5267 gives 1.10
